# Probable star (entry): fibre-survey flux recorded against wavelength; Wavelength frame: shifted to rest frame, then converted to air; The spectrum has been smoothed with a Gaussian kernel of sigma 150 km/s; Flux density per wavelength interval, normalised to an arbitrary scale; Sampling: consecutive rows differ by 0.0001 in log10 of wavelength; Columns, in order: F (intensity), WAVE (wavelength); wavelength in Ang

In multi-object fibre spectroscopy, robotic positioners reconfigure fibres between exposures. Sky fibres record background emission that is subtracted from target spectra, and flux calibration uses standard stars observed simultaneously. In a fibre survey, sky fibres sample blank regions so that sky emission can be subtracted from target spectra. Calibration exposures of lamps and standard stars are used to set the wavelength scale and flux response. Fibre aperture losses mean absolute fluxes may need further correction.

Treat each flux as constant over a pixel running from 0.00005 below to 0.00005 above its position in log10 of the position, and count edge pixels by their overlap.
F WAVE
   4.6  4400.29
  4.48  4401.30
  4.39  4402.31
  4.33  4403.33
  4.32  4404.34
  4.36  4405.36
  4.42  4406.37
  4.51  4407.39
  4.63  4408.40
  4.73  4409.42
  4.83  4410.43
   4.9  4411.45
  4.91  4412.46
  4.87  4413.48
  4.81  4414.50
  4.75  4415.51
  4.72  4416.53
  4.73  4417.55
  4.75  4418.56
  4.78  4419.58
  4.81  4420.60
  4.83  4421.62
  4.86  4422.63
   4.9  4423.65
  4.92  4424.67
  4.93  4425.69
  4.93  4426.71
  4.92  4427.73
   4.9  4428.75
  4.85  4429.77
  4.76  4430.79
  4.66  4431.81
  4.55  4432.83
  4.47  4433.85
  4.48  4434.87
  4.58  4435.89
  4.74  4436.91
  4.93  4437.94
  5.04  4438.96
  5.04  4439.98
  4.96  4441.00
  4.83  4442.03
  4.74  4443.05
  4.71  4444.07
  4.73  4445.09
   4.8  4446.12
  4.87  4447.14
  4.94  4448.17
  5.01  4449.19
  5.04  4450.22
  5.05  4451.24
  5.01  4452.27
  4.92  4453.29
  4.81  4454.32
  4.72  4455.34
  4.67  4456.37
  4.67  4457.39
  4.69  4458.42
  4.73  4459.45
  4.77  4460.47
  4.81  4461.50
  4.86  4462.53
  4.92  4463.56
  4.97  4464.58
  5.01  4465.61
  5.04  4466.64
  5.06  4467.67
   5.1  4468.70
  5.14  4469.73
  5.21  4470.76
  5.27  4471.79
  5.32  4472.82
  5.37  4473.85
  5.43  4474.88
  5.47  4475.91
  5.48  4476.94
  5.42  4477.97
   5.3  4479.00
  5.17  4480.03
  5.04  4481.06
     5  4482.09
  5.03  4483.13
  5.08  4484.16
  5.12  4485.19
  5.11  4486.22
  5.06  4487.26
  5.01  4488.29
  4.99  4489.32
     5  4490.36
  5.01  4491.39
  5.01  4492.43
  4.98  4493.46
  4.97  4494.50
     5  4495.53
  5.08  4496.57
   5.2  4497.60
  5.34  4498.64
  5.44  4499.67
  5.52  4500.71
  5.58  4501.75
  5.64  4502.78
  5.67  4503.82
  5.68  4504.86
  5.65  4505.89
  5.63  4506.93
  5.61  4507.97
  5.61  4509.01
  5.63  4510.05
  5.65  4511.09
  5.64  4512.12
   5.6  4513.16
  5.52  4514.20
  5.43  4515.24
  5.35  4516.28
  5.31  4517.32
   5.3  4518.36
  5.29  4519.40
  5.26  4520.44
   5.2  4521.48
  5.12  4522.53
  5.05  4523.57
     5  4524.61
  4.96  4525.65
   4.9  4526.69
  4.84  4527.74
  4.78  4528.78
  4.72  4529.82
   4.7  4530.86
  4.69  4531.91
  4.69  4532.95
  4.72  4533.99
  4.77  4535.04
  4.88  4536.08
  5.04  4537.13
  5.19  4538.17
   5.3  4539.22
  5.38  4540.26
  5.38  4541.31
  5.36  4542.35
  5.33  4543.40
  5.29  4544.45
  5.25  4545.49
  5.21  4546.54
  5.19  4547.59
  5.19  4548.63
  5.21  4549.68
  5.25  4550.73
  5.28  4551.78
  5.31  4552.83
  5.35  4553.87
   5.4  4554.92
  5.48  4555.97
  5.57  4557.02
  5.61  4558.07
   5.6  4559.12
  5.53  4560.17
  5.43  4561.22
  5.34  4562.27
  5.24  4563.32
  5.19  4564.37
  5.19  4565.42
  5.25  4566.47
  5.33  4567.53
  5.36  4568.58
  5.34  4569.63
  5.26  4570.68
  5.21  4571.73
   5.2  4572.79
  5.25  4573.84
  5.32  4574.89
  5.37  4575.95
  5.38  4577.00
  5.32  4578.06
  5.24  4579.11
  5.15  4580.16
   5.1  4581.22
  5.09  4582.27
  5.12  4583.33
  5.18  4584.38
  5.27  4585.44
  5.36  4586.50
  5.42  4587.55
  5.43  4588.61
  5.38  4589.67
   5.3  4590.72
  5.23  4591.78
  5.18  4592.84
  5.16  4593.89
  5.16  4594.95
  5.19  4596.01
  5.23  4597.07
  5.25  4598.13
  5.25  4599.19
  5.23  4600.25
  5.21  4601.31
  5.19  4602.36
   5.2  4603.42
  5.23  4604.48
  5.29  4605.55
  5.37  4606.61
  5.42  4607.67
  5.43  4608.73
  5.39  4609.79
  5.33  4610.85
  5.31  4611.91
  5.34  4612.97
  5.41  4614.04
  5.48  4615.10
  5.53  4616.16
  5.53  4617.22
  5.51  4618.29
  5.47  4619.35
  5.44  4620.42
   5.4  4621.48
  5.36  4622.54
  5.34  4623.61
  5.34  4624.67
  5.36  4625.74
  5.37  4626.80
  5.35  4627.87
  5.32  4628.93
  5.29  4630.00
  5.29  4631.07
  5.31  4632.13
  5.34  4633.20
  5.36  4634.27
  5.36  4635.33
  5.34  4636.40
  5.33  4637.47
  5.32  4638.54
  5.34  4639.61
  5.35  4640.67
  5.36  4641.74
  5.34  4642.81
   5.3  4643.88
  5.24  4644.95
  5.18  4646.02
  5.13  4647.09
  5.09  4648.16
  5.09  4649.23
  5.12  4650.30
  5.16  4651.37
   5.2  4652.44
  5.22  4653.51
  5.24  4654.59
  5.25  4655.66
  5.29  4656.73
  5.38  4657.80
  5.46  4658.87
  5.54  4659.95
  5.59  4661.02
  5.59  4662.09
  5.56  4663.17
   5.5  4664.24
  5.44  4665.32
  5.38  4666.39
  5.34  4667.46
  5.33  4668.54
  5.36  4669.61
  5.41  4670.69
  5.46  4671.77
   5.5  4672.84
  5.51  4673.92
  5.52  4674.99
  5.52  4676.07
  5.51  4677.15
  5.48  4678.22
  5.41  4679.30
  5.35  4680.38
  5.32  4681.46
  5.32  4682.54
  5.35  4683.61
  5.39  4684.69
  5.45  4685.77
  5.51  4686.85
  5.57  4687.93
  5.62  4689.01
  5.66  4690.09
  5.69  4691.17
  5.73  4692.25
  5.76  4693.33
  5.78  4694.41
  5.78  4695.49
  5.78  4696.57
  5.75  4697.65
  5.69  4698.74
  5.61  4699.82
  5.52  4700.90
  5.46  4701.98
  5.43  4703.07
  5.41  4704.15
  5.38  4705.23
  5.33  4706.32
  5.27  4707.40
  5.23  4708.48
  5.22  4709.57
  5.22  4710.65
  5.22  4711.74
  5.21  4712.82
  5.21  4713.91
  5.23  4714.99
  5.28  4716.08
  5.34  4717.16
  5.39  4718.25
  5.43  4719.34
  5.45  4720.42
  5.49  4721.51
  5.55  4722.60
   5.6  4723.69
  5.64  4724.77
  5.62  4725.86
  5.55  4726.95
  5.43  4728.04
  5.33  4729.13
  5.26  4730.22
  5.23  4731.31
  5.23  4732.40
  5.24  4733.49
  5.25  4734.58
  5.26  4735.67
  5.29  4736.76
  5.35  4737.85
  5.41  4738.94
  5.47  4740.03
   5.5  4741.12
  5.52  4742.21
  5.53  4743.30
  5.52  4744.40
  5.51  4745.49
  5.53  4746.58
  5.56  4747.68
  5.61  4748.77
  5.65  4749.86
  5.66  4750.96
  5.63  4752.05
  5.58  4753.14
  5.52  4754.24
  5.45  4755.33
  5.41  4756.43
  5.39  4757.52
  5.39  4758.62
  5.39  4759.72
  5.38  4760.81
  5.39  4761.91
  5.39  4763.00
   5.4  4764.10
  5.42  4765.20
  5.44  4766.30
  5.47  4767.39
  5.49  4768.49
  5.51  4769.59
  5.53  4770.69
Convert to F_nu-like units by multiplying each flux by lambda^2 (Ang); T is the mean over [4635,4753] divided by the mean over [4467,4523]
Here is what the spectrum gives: 1.1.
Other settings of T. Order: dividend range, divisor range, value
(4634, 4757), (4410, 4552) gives 1.18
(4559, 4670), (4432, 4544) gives 1.10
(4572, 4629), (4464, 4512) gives 1.06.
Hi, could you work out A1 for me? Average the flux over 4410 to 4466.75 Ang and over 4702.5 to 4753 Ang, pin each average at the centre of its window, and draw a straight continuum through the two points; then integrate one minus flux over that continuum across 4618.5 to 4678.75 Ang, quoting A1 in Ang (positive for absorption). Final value -1.2 Ang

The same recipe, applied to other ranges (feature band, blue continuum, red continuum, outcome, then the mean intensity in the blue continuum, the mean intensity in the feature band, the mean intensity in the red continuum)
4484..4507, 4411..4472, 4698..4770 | -1.3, 4.85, 5.25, 5.42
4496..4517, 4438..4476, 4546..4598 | -1.7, 4.96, 5.52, 5.29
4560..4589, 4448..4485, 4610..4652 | -0.3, 5.05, 5.28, 5.33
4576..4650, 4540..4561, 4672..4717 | 1.4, 5.36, 5.3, 5.47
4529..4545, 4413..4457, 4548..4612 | 0.4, 4.82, 5.03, 5.3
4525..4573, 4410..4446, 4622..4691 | -0.8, 4.8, 5.19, 5.37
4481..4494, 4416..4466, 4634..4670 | -0.3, 4.82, 5.03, 5.33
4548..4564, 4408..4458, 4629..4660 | -0.9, 4.82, 5.38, 5.28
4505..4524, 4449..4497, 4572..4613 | -1.2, 5.04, 5.44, 5.27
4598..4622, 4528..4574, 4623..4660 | -0.4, 5.21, 5.36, 5.29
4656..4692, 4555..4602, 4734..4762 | -0.5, 5.29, 5.47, 5.47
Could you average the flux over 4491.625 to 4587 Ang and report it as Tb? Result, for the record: 5.26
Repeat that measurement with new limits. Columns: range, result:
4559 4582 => 5.29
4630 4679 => 5.35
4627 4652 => 5.28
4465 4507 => 5.23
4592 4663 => 5.32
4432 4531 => 5.1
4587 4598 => 5.27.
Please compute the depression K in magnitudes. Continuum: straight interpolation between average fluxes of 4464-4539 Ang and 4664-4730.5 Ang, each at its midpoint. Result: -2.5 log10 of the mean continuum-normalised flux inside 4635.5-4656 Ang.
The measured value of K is 0.03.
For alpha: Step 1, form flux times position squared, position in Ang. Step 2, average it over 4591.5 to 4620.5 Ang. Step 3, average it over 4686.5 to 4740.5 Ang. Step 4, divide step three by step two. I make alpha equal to 1.07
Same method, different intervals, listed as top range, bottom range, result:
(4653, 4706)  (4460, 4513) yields 1.14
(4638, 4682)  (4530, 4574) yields 1.07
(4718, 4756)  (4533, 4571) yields 1.12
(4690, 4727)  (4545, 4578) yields 1.10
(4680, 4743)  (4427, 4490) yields 1.23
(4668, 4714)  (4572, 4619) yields 1.08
